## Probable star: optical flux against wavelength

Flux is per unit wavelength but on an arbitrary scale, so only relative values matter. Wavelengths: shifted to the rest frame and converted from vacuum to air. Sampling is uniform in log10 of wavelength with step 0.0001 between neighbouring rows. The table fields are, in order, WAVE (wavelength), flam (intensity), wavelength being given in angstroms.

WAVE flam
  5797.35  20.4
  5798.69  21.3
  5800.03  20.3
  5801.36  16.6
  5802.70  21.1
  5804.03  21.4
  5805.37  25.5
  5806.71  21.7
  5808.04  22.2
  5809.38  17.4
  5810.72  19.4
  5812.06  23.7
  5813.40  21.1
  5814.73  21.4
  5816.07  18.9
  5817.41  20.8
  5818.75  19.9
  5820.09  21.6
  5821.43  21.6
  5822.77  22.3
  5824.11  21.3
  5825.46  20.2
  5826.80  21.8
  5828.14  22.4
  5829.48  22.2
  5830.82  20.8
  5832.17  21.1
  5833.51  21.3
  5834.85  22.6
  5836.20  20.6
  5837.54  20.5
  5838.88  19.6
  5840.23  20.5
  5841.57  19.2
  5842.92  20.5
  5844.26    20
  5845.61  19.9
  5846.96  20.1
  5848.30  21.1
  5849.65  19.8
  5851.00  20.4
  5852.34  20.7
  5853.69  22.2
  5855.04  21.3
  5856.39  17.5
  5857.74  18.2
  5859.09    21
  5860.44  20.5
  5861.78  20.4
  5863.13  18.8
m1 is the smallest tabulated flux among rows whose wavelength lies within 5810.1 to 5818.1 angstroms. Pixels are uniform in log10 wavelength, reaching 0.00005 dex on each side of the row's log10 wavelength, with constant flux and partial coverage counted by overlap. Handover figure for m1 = 18.9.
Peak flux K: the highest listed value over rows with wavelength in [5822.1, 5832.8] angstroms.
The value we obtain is 22.4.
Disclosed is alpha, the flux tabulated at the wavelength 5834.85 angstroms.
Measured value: 22.6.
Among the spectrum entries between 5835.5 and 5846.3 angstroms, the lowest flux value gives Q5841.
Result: 19.2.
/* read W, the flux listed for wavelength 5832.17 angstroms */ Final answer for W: 21.1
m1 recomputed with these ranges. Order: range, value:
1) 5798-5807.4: 16.6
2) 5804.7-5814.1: 17.4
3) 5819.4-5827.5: 20.2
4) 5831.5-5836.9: 20.6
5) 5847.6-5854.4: 19.8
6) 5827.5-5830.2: 22.2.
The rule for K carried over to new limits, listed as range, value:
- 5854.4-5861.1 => 21.3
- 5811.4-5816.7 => 23.7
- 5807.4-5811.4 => 22.2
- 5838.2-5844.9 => 20.5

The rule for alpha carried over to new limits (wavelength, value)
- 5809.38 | 17.4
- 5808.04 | 22.2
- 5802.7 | 21.1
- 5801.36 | 16.6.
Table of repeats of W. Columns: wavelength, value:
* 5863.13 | 18.8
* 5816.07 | 18.9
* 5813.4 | 21.1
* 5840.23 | 20.5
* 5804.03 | 21.4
